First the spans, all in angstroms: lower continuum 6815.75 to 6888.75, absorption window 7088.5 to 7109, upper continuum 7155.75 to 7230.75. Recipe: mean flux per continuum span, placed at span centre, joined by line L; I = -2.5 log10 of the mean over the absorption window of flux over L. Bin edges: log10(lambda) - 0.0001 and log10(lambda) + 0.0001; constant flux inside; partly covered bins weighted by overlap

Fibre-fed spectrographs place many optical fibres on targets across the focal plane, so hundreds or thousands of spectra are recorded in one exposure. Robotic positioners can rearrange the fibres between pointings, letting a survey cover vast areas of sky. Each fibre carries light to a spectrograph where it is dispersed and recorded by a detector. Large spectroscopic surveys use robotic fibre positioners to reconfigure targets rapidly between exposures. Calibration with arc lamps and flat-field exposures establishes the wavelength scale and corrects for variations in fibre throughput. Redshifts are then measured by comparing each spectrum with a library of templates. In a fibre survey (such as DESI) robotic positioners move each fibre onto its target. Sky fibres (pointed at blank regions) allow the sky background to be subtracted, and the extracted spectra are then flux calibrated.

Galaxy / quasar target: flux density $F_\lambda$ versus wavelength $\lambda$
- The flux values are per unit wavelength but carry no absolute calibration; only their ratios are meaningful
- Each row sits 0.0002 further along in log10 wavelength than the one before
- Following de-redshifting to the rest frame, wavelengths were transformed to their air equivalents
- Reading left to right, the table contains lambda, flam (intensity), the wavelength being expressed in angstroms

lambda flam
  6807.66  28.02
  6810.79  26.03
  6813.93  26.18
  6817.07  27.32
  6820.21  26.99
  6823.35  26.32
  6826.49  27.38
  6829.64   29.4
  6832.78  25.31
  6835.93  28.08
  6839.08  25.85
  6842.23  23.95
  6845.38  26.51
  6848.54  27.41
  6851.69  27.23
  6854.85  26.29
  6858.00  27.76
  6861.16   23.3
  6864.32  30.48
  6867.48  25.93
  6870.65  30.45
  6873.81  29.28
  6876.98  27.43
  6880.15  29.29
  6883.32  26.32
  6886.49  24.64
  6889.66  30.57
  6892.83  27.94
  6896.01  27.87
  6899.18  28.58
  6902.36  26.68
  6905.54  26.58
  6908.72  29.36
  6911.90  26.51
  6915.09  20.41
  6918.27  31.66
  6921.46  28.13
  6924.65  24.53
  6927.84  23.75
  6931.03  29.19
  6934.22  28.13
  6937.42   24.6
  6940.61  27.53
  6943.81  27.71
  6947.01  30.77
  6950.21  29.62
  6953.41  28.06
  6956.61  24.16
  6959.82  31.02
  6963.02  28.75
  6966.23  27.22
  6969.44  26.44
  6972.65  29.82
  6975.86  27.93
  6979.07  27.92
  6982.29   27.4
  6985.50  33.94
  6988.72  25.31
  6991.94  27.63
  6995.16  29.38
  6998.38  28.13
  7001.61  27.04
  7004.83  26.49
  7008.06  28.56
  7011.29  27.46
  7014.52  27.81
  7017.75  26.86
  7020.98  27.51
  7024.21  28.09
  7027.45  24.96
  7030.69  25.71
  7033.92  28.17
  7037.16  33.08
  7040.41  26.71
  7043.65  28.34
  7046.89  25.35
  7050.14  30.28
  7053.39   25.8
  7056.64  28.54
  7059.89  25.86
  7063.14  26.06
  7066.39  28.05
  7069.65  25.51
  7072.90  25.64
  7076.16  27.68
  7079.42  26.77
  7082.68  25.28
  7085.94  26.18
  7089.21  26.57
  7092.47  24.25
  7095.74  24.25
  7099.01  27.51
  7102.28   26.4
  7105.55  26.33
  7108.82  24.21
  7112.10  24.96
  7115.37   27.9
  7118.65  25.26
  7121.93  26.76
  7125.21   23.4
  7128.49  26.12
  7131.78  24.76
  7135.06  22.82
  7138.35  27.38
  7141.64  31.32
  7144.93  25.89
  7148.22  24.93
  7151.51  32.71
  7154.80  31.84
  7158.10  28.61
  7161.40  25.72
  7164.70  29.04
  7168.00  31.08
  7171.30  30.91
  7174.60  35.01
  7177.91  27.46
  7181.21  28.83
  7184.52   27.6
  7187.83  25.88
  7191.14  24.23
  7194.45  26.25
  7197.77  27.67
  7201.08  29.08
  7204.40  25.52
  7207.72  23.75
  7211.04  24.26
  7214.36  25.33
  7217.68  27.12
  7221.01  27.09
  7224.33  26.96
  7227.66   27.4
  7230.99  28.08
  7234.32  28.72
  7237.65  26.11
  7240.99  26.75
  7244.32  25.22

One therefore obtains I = 0.07 mag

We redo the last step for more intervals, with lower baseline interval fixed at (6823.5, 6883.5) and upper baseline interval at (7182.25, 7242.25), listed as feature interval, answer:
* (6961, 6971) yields -0.02 mag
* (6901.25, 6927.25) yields 0.02 mag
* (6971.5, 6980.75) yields -0.06 mag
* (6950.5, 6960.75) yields -0.03 mag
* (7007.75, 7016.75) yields -0.03 mag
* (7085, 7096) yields 0.06 mag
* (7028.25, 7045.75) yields -0.05 mag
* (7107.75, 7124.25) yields 0.04 mag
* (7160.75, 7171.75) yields -0.10 mag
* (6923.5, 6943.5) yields 0.03 mag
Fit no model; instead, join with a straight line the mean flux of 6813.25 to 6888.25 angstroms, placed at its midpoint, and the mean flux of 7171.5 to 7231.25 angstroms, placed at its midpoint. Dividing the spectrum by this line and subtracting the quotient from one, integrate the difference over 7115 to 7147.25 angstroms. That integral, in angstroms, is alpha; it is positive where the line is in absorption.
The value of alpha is 1.3 angstroms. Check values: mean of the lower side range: 27.1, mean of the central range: 26.1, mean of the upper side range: 27.2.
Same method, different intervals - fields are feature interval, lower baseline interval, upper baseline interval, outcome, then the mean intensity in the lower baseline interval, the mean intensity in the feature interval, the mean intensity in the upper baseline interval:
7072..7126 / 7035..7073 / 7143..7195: 3.9 angstroms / 27.5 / 25.9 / 28.6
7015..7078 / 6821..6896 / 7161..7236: 0.3 angstroms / 27.3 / 27.3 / 27.6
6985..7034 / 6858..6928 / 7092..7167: -0.9 angstroms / 27.3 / 27.5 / 26.7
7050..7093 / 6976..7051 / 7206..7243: 1.5 angstroms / 27.9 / 26.5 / 26.5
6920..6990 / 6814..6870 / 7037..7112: -3.0 angstroms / 26.8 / 27.8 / 26.6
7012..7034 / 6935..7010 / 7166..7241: 0.8 angstroms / 28.1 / 27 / 27.5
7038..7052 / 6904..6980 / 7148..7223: -0.1 angstroms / 27.5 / 27.9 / 27.9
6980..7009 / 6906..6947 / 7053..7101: -1.7 angstroms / 26.9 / 28.2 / 26.3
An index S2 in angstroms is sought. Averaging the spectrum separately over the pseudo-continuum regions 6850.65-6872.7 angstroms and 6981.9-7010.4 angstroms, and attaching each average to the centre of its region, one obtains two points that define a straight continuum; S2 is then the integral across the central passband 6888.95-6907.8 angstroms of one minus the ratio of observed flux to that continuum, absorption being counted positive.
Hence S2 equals -0.23 angstroms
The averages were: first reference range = 27.4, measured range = 28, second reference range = 28.2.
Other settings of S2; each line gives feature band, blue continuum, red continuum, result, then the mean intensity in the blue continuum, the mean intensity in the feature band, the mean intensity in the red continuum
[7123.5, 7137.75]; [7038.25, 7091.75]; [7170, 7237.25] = 1.3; 26.8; 24.5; 27.3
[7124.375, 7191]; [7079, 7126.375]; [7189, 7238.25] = -4.9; 25.7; 28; 26.5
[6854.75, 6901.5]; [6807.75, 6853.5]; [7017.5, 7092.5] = -1.7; 26.8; 27.8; 27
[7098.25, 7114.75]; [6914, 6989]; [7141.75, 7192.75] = 1.5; 27.8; 25.9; 28.7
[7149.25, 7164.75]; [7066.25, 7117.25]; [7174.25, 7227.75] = -1.7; 26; 29.5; 26.8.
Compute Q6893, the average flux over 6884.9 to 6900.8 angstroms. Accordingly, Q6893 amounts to 27.9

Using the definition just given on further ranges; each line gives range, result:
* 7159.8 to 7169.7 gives 28.6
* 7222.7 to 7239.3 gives 27.5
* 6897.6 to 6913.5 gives 27.5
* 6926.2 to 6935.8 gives 27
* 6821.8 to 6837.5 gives 27.3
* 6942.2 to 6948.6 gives 29.2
